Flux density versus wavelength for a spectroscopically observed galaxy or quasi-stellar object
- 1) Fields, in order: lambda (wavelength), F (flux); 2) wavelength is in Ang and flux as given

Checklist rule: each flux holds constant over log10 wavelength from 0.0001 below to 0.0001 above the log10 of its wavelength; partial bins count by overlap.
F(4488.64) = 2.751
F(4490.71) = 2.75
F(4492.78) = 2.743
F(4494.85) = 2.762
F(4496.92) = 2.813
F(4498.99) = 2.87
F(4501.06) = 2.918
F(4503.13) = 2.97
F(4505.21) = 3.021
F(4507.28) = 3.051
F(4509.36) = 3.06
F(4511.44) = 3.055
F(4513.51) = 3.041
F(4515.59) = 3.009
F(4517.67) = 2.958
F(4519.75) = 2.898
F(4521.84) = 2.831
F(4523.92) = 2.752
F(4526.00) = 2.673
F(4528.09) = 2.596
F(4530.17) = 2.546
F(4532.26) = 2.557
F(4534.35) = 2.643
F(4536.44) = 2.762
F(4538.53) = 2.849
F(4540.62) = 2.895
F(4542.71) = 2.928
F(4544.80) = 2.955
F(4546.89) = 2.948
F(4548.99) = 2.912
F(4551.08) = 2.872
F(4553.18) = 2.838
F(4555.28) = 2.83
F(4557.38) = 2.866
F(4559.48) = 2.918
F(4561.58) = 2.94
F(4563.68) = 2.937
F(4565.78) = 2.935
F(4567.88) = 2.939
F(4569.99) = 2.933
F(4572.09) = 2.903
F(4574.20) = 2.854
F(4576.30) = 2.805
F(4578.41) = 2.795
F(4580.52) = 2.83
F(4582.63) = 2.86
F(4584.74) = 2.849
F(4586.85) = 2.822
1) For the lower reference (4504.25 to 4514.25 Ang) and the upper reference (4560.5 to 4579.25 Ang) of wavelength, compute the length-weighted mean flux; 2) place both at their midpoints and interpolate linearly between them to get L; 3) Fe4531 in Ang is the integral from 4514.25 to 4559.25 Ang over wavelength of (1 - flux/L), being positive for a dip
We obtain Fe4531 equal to 2.4 Ang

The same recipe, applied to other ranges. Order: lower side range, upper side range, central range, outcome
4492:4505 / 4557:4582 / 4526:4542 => 0.99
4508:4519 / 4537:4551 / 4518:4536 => 1.65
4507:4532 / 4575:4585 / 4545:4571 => -0.63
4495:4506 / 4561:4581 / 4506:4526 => -0.32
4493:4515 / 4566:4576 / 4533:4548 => 0.39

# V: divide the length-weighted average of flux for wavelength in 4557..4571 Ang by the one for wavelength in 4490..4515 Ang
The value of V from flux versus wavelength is 1.00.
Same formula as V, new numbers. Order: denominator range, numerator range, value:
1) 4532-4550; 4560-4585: 1.02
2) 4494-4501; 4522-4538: 0.94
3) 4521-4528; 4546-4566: 1.06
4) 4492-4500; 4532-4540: 0.97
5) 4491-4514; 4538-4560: 0.99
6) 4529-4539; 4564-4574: 1.10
